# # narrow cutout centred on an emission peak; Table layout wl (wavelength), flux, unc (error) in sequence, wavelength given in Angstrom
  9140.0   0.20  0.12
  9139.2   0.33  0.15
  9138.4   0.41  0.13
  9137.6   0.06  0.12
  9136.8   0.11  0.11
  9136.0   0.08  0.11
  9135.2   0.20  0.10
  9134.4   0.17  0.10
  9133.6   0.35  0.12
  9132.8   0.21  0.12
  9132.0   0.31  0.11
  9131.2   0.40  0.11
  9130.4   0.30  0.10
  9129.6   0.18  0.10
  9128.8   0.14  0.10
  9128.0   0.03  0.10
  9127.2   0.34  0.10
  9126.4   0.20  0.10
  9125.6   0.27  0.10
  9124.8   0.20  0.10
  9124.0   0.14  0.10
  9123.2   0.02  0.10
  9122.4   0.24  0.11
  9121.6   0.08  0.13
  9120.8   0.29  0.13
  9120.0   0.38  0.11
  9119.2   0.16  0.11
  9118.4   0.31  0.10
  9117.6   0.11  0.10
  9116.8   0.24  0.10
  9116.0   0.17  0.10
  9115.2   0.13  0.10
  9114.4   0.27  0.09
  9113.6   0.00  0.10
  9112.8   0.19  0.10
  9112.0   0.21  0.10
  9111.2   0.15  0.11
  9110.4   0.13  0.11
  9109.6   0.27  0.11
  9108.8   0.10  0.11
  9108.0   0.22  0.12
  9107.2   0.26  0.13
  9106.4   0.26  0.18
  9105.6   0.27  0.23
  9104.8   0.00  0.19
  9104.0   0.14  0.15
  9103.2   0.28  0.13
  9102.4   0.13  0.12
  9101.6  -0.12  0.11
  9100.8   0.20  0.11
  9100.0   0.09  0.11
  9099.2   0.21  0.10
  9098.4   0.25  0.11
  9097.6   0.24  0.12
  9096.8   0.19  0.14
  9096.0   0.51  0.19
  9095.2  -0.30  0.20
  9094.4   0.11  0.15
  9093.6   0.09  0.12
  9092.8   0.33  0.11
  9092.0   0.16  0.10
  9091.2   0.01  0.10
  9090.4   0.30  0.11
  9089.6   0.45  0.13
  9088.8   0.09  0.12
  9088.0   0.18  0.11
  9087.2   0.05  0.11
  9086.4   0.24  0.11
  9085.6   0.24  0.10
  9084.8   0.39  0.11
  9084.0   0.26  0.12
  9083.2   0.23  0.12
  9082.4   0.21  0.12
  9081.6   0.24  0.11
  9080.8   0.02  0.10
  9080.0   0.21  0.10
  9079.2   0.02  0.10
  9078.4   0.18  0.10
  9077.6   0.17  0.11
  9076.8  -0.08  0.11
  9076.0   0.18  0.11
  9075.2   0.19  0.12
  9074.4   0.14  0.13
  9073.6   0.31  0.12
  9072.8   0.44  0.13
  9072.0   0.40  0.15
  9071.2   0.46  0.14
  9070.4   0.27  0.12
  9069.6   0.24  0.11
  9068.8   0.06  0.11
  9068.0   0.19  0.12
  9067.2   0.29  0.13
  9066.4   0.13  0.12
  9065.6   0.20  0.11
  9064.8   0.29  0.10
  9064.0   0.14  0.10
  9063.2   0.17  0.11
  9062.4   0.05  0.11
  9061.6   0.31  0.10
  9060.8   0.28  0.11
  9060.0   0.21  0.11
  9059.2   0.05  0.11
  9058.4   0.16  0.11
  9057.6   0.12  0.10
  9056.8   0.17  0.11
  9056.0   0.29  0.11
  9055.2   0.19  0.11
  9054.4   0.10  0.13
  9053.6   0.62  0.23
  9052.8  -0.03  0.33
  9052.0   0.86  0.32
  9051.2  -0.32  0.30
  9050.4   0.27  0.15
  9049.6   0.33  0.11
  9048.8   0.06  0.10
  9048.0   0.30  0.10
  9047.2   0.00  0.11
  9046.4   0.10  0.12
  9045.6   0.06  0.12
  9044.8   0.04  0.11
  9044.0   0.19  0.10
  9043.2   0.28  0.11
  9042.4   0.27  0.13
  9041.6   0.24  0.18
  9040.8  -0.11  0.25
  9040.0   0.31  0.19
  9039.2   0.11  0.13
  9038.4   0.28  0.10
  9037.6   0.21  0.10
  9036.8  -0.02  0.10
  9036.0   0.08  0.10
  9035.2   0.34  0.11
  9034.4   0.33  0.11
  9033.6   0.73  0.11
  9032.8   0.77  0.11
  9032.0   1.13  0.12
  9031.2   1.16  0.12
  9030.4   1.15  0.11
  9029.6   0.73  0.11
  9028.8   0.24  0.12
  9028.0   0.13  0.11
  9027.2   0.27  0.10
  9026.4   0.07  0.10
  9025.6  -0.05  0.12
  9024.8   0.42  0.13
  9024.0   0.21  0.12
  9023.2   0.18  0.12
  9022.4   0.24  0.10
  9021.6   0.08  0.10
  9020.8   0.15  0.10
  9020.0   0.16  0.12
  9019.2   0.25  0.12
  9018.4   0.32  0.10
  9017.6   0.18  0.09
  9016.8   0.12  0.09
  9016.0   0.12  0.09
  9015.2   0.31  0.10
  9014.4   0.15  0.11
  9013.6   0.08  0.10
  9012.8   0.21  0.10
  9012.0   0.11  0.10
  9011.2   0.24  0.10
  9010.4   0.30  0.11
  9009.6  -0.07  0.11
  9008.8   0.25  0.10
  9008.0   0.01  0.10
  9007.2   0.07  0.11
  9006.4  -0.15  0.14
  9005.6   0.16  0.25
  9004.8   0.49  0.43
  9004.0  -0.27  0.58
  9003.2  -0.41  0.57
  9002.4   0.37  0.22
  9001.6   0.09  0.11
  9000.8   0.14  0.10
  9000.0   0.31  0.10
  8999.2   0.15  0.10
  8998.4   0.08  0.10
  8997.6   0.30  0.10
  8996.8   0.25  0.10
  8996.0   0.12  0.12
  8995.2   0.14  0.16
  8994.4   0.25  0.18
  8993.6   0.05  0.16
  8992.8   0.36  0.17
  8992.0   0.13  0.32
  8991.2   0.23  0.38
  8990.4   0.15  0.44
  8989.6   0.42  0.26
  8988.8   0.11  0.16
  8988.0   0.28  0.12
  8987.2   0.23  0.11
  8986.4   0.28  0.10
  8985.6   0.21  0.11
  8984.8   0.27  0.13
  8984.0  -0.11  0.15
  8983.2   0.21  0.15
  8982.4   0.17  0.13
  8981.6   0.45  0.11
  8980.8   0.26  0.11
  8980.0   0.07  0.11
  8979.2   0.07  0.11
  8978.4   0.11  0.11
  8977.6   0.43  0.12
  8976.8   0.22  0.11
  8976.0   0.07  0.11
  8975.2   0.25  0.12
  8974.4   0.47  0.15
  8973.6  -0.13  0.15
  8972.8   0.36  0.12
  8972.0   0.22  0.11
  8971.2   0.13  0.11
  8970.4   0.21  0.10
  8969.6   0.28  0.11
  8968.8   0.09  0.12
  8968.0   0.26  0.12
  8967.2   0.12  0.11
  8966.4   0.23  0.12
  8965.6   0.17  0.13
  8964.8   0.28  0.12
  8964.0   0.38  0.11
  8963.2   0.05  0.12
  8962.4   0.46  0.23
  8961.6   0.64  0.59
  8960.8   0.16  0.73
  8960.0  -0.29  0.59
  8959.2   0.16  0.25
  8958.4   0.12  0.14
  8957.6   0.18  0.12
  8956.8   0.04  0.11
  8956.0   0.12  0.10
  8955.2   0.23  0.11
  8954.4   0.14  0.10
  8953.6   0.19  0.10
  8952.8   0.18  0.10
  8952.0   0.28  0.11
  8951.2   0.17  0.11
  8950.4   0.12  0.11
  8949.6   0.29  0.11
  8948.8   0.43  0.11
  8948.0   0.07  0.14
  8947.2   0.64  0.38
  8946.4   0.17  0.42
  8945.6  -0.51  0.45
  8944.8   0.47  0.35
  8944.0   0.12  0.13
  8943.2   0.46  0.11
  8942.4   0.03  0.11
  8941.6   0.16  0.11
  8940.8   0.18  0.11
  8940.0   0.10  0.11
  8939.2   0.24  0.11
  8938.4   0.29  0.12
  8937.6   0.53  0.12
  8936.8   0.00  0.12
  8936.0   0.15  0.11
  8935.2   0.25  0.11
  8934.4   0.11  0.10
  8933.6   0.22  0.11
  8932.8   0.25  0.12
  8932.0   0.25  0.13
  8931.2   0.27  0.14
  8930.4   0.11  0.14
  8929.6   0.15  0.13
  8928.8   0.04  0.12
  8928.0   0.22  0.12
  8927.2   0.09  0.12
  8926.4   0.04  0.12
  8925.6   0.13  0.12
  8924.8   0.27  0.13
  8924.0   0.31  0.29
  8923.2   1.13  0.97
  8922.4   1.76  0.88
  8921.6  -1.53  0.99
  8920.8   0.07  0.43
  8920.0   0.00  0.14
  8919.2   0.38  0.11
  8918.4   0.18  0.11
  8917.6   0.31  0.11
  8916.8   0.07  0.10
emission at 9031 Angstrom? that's H-beta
